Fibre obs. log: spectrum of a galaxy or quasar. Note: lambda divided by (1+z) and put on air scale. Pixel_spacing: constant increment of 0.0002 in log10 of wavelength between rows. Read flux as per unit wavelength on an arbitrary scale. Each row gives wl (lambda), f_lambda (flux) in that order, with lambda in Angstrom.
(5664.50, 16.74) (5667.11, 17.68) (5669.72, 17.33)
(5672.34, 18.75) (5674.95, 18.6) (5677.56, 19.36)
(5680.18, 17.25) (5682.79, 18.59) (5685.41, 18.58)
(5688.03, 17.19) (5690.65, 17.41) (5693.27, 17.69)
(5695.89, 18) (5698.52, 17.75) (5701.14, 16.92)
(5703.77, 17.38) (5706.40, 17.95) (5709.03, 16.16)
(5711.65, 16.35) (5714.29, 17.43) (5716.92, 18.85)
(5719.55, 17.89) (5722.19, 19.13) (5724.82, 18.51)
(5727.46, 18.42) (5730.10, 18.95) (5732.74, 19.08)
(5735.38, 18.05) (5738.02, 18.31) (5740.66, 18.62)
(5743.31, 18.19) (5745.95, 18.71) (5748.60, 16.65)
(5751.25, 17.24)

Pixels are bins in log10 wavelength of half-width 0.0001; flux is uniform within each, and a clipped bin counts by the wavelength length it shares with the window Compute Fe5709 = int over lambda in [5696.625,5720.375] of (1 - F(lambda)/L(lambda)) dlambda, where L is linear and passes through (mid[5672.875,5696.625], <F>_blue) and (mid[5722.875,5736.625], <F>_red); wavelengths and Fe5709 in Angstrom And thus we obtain 1.25 Angstrom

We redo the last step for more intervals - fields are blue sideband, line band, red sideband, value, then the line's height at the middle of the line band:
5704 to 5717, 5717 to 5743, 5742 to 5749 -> -1.3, 17.7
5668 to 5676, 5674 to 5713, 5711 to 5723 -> 0.9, 18.1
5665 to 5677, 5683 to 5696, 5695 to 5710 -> -0.1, 17.7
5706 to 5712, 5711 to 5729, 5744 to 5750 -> -1.2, 17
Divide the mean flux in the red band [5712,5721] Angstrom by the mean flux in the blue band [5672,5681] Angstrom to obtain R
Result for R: 0.96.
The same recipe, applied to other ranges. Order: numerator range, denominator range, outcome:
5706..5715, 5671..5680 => 0.90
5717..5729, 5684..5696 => 1.04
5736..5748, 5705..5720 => 1.05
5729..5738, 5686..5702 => 1.06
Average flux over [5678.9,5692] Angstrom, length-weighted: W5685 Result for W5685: 17.8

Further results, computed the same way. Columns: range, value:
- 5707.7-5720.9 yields 17.3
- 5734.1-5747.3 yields 18.4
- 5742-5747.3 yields 18.5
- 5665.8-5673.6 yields 17.9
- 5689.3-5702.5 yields 17.6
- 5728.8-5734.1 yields 19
